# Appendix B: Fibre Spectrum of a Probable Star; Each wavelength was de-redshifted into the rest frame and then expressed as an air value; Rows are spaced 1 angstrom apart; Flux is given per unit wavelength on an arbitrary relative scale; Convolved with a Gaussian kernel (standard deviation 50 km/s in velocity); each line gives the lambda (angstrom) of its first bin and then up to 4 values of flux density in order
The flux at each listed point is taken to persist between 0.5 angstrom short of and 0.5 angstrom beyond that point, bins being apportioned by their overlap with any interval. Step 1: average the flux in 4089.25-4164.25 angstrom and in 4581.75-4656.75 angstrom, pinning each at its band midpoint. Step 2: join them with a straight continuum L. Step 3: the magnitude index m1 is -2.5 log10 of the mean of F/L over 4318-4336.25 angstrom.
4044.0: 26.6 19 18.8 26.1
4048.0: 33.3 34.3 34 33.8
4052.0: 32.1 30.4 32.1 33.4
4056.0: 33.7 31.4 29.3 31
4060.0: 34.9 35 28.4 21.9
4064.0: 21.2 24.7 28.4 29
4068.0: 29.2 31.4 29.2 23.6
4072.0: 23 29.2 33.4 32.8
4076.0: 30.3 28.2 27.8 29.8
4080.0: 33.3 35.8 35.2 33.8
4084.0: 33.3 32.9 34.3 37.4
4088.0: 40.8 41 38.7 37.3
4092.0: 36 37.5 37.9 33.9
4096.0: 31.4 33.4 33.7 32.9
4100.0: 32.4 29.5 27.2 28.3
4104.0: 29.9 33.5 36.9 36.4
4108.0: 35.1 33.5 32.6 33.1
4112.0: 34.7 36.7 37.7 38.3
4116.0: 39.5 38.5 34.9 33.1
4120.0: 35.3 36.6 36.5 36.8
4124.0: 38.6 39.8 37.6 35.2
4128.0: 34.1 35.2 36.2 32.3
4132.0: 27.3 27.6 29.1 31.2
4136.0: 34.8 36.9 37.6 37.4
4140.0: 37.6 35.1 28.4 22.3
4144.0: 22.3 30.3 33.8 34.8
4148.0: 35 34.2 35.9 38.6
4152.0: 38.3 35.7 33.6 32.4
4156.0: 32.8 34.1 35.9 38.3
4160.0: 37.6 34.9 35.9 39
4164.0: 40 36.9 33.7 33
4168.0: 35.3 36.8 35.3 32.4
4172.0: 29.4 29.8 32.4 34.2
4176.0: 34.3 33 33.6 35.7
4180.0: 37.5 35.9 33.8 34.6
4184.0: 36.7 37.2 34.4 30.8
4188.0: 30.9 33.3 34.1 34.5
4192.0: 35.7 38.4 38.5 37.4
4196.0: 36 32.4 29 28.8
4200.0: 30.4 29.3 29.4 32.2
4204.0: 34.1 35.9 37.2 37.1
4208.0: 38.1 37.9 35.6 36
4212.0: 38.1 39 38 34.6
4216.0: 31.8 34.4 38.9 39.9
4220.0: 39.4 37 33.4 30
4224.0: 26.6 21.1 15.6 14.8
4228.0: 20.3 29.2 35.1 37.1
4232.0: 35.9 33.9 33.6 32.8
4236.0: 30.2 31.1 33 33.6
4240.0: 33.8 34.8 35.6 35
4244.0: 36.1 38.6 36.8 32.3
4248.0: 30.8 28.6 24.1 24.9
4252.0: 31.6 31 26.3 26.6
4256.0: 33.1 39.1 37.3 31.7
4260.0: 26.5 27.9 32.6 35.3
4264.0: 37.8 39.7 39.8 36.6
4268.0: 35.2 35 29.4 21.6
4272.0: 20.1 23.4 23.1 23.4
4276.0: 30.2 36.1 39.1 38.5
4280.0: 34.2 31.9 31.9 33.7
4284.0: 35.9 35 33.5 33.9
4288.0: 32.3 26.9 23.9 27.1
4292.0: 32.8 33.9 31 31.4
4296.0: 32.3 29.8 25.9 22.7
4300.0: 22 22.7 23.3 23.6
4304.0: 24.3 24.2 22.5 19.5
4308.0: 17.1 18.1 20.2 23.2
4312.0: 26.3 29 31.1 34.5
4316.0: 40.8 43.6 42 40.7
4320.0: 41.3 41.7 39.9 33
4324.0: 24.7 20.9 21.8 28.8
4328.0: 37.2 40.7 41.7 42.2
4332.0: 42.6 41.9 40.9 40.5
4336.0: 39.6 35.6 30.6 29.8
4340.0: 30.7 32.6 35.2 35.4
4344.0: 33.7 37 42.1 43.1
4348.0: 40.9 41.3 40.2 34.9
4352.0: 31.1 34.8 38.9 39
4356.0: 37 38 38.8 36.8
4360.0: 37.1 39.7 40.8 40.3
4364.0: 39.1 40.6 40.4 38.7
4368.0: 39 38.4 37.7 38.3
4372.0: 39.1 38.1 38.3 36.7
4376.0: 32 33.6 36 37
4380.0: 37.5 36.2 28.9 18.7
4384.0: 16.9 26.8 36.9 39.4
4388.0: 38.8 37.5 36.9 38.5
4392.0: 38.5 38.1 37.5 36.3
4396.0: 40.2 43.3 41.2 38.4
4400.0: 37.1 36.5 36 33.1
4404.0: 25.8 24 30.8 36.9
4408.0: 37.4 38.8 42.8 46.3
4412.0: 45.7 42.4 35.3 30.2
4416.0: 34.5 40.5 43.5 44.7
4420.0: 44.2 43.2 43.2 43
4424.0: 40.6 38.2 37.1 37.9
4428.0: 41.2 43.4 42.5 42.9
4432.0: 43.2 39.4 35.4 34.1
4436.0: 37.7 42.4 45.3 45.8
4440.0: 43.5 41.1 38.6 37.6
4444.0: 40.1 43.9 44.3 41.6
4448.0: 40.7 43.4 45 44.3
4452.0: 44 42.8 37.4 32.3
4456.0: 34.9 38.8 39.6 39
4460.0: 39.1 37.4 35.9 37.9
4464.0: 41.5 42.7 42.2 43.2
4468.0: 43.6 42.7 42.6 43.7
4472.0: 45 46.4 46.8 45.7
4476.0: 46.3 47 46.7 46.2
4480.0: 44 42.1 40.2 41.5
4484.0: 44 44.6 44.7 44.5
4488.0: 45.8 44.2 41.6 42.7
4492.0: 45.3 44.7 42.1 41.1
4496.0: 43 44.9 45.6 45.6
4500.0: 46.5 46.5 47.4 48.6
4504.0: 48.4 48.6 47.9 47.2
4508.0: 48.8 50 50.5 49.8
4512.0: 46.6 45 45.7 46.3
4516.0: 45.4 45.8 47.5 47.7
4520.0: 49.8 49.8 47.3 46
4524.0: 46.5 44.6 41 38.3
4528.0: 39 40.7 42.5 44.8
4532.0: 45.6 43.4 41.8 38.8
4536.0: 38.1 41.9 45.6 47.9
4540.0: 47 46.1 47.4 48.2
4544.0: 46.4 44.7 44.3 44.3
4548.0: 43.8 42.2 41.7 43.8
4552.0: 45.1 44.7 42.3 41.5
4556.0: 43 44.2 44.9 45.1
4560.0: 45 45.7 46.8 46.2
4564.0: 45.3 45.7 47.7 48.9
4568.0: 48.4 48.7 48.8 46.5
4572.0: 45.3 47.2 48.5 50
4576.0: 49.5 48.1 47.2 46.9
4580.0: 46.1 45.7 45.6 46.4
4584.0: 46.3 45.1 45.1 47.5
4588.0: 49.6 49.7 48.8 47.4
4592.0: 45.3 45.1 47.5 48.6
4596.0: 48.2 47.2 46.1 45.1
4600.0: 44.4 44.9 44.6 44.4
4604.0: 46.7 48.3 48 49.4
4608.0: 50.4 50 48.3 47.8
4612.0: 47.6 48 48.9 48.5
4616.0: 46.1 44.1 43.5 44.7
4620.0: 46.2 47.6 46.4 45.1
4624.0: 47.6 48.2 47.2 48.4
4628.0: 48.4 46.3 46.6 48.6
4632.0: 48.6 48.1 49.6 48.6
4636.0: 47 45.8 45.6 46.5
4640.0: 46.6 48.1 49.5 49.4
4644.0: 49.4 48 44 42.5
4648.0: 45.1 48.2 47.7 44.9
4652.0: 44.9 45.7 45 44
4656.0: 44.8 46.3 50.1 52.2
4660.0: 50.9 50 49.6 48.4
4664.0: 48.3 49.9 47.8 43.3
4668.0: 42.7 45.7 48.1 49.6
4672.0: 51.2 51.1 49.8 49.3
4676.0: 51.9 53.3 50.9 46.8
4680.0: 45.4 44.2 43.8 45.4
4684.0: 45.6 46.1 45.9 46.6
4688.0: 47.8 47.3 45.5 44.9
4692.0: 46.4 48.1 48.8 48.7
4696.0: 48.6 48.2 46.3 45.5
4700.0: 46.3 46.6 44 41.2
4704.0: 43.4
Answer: 0.08 mag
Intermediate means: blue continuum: 34.5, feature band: 36.8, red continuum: 46.9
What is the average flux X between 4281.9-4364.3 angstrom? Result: 33.2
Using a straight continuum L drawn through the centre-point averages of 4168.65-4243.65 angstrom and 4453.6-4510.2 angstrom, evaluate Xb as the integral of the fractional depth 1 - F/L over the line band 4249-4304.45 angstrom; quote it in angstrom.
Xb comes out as 8.6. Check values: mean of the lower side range 33.4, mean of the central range 30.4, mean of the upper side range 43.6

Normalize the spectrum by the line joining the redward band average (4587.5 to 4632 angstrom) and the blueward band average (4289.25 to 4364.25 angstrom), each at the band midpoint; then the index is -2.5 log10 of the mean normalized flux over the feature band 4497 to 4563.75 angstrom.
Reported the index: -0.05 mag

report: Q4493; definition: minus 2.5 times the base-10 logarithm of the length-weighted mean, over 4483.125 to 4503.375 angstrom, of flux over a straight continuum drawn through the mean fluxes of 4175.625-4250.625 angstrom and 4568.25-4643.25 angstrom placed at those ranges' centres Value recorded -0.03 mag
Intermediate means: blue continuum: 33.4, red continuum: 47.2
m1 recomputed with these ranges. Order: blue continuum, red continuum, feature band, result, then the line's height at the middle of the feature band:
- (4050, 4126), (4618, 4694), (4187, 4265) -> 0.11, 36.5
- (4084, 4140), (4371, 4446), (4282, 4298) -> 0.17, 36.7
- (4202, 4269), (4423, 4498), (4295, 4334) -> 0.18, 36.2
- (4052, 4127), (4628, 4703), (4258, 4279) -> 0.19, 37.5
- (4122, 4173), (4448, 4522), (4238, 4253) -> 0.14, 37.2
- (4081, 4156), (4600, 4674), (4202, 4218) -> 0.02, 36.7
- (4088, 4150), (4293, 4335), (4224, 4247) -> 0.04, 32.3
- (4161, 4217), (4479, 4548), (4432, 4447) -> 0.05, 42.7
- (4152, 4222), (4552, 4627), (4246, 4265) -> 0.18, 36.9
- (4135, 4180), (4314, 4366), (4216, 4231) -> 0.18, 35.3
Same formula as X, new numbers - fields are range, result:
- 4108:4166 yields 34.8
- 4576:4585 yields 46.6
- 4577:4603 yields 46.6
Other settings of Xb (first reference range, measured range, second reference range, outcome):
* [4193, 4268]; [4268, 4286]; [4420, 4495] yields 2.0 angstrom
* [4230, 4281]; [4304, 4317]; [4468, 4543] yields 3.3 angstrom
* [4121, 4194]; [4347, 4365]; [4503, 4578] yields 0.8 angstrom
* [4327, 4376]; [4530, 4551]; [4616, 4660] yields -0.1 angstrom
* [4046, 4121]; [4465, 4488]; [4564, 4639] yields -0.3 angstrom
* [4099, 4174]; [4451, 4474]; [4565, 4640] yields 1.3 angstrom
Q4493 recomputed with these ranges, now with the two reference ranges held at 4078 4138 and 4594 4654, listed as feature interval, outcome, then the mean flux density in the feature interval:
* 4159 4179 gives 0.04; 34.7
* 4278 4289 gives 0.14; 34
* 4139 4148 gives 0.14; 31.2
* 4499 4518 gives -0.08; 47.4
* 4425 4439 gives 0.05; 40.3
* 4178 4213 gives 0.06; 34.7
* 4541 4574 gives 0.00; 45.5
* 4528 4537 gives 0.08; 41.8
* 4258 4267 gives 0.12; 34.2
